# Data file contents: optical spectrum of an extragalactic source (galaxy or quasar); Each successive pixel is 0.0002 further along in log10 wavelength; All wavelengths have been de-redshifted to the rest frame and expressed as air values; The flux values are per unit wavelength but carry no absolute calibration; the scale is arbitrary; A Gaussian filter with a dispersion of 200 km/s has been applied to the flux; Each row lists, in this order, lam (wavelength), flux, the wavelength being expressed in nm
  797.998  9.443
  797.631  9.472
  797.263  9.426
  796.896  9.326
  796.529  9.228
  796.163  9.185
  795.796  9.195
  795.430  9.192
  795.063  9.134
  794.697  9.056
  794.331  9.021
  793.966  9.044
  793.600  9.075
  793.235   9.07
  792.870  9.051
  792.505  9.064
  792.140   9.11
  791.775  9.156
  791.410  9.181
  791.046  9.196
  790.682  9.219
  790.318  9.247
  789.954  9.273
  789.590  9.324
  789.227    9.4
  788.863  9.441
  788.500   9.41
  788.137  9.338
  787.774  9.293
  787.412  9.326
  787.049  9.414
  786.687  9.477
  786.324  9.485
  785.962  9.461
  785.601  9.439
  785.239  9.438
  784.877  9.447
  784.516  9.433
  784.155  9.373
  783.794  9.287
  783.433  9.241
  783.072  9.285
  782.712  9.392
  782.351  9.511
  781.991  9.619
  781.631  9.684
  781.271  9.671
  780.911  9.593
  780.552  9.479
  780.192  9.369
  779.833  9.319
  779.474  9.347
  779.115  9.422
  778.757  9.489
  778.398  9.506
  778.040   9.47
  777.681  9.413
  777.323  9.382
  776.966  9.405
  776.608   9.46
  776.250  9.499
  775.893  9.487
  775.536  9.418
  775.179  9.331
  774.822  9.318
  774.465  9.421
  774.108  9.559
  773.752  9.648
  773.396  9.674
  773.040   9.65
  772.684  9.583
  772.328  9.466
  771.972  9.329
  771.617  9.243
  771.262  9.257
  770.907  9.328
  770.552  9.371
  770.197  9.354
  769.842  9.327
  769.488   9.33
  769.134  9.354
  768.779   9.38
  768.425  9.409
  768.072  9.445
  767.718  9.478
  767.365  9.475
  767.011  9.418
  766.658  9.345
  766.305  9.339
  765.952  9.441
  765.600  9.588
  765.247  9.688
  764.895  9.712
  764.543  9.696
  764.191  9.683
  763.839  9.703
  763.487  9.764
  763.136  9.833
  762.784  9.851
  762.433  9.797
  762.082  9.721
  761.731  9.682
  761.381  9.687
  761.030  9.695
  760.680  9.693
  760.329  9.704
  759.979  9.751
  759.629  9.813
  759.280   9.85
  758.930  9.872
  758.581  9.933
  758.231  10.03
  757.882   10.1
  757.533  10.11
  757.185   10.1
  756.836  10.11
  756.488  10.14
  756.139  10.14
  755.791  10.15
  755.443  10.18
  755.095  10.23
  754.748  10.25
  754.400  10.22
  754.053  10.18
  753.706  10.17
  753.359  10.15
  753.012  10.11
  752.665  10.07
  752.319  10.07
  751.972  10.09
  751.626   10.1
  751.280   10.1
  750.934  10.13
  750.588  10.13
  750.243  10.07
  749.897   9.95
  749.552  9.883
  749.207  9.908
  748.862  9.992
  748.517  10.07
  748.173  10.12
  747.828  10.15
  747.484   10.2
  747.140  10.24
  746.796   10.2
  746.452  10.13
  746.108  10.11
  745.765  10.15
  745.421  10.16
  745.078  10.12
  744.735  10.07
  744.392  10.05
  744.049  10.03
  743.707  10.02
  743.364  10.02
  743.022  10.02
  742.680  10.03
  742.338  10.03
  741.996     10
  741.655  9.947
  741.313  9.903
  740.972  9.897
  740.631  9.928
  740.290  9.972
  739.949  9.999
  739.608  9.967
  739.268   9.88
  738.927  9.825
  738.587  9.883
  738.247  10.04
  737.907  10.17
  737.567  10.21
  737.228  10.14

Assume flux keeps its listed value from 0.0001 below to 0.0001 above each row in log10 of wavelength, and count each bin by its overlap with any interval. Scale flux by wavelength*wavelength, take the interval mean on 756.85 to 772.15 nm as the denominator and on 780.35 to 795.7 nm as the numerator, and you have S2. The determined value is 1.0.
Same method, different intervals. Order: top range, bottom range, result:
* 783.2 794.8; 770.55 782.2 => 1.01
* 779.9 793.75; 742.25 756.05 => 1.02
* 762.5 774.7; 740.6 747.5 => 1.01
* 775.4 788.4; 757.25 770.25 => 1.02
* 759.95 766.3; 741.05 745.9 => 1.02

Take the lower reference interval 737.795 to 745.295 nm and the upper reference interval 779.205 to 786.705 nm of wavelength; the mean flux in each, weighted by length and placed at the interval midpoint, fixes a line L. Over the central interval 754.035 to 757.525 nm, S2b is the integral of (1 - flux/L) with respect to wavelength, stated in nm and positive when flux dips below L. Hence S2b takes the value -0.13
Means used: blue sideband 9.99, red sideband 9.44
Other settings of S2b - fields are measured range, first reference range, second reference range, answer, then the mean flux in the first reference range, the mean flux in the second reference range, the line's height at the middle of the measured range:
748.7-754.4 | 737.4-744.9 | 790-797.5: -0.14 nm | 9.99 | 9.16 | 9.83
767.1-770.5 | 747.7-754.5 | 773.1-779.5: 0.09 nm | 10.1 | 9.47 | 9.65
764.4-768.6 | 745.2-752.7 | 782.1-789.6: 0.11 nm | 10.1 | 9.4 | 9.76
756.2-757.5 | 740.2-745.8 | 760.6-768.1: -0.05 nm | 10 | 9.63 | 9.76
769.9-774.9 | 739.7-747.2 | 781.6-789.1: 0.09 nm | 10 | 9.41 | 9.61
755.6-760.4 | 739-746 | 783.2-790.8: -0.10 nm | 10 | 9.37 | 9.79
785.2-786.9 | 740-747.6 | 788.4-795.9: -0.03 nm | 10.1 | 9.18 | 9.29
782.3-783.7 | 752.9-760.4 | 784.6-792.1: 0.02 nm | 10.1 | 9.34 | 9.47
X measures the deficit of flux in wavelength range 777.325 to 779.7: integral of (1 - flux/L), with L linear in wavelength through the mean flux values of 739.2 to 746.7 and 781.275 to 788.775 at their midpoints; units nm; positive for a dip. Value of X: 0.021 nm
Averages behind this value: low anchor 10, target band 9.43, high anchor 9.42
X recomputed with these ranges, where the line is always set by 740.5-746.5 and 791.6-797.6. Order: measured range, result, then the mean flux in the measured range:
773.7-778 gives 0.017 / 9.44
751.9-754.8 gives -0.082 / 10.1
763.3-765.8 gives -0.005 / 9.69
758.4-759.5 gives -0.013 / 9.88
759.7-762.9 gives -0.002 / 9.73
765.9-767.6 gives 0.040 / 9.4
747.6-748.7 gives -0.018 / 10.1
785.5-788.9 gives -0.046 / 9.41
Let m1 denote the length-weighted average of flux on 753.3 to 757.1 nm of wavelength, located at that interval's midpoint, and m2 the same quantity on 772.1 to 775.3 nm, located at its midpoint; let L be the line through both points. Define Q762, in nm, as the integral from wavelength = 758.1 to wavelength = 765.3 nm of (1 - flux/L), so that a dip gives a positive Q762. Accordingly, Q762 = 0.13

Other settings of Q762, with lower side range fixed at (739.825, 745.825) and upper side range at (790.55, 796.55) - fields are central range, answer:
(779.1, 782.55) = -0.058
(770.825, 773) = 0.027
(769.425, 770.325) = 0.019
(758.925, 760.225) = -0.012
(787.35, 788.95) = -0.024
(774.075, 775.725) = 0.010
